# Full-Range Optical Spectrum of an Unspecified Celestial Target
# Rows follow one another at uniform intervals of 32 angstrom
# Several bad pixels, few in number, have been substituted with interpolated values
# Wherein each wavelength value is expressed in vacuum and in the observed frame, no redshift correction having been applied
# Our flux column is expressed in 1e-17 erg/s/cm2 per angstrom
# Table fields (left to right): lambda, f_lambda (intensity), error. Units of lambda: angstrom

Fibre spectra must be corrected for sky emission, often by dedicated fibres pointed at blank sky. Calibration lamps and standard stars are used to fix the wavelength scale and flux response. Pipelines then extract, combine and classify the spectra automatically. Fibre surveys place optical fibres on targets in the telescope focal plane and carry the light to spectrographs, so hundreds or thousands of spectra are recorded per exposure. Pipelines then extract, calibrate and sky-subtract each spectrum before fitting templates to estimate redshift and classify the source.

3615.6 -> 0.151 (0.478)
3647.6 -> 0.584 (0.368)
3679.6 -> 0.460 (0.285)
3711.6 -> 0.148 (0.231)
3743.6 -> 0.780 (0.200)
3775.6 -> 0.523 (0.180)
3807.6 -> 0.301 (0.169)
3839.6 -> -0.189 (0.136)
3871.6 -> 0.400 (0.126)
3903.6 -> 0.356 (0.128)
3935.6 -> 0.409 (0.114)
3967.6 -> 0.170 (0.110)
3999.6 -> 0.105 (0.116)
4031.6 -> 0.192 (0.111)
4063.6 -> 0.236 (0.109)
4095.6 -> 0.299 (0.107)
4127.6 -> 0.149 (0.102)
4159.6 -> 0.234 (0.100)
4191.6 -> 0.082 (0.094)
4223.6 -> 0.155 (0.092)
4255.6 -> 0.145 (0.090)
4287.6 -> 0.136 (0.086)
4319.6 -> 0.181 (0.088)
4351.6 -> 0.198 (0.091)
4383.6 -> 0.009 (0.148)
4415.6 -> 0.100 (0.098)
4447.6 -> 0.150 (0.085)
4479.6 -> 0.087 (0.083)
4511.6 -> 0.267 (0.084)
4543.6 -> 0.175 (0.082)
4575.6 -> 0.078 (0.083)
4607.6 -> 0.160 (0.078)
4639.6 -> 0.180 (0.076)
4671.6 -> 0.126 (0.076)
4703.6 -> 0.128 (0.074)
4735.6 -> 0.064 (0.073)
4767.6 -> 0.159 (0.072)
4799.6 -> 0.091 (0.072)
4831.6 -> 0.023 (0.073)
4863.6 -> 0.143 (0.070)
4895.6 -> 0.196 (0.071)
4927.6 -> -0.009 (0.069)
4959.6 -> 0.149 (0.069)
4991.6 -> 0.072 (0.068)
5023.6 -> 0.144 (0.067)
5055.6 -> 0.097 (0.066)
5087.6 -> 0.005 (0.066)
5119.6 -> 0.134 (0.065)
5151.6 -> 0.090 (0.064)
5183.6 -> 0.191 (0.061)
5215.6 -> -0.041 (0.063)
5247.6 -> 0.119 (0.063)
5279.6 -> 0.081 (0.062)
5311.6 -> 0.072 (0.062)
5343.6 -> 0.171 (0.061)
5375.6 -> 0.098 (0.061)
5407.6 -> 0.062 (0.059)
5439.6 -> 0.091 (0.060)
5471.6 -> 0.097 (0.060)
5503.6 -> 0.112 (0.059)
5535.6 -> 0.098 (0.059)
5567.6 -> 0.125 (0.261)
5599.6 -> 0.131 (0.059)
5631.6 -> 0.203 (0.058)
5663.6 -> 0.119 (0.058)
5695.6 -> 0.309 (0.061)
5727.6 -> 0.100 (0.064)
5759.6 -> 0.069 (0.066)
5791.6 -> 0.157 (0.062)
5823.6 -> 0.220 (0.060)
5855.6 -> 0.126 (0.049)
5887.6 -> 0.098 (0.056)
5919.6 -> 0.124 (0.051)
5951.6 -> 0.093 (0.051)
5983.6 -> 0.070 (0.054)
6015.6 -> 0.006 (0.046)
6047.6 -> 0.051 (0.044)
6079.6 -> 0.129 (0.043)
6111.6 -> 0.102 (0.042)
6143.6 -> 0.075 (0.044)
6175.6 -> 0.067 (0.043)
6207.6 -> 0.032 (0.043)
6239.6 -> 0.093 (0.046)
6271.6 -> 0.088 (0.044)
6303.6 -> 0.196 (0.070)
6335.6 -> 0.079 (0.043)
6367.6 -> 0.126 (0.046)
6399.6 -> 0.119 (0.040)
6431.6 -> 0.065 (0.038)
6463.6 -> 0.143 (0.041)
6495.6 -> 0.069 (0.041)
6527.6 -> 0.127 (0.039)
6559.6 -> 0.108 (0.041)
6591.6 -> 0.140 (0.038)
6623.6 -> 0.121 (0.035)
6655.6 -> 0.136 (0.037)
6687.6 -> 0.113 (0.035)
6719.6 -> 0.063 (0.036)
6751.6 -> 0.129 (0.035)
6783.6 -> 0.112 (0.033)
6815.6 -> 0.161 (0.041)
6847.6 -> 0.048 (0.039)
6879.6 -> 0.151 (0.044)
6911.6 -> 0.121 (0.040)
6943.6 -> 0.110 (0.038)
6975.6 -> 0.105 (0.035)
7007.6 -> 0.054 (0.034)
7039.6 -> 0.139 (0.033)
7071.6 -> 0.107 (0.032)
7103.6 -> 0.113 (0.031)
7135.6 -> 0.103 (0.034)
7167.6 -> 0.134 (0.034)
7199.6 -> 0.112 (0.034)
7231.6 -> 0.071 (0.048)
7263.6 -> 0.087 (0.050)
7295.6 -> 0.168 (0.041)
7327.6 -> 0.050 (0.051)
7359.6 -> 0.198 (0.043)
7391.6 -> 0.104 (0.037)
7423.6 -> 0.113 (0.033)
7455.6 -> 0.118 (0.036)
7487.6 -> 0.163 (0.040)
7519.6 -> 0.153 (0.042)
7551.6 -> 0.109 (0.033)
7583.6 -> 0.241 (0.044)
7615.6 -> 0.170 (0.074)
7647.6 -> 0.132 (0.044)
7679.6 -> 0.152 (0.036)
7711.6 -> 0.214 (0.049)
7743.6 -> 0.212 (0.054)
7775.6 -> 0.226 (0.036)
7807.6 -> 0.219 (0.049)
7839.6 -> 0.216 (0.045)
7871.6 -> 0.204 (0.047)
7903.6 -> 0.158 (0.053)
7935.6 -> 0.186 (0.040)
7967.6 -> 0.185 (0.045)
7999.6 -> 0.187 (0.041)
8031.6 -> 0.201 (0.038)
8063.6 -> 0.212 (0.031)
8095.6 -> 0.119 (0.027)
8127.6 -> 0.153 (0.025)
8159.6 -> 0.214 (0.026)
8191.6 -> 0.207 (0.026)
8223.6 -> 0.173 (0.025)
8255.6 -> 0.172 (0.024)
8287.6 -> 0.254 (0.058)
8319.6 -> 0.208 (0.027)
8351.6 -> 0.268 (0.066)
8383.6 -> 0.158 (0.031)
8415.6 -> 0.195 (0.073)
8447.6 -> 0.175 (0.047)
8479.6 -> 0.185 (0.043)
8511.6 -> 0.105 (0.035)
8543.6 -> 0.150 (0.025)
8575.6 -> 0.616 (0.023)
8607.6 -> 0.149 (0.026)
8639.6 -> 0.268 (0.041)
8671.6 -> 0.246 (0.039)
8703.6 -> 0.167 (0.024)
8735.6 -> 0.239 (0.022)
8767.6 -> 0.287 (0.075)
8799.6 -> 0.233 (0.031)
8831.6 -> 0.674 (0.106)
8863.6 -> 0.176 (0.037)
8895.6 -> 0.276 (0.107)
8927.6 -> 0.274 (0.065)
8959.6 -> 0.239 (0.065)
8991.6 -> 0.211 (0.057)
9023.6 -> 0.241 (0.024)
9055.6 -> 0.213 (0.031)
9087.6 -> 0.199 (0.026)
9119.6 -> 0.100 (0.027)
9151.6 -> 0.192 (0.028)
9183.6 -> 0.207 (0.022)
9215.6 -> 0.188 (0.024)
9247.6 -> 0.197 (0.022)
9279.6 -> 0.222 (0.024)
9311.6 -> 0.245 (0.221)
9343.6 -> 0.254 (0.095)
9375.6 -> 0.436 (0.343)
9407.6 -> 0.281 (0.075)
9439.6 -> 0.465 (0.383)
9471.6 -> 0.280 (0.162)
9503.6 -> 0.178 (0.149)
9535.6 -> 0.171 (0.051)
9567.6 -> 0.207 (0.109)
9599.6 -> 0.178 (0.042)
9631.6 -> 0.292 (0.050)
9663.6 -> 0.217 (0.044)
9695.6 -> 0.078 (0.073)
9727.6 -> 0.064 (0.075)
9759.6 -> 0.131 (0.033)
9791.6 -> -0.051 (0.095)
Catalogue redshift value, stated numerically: 1.302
